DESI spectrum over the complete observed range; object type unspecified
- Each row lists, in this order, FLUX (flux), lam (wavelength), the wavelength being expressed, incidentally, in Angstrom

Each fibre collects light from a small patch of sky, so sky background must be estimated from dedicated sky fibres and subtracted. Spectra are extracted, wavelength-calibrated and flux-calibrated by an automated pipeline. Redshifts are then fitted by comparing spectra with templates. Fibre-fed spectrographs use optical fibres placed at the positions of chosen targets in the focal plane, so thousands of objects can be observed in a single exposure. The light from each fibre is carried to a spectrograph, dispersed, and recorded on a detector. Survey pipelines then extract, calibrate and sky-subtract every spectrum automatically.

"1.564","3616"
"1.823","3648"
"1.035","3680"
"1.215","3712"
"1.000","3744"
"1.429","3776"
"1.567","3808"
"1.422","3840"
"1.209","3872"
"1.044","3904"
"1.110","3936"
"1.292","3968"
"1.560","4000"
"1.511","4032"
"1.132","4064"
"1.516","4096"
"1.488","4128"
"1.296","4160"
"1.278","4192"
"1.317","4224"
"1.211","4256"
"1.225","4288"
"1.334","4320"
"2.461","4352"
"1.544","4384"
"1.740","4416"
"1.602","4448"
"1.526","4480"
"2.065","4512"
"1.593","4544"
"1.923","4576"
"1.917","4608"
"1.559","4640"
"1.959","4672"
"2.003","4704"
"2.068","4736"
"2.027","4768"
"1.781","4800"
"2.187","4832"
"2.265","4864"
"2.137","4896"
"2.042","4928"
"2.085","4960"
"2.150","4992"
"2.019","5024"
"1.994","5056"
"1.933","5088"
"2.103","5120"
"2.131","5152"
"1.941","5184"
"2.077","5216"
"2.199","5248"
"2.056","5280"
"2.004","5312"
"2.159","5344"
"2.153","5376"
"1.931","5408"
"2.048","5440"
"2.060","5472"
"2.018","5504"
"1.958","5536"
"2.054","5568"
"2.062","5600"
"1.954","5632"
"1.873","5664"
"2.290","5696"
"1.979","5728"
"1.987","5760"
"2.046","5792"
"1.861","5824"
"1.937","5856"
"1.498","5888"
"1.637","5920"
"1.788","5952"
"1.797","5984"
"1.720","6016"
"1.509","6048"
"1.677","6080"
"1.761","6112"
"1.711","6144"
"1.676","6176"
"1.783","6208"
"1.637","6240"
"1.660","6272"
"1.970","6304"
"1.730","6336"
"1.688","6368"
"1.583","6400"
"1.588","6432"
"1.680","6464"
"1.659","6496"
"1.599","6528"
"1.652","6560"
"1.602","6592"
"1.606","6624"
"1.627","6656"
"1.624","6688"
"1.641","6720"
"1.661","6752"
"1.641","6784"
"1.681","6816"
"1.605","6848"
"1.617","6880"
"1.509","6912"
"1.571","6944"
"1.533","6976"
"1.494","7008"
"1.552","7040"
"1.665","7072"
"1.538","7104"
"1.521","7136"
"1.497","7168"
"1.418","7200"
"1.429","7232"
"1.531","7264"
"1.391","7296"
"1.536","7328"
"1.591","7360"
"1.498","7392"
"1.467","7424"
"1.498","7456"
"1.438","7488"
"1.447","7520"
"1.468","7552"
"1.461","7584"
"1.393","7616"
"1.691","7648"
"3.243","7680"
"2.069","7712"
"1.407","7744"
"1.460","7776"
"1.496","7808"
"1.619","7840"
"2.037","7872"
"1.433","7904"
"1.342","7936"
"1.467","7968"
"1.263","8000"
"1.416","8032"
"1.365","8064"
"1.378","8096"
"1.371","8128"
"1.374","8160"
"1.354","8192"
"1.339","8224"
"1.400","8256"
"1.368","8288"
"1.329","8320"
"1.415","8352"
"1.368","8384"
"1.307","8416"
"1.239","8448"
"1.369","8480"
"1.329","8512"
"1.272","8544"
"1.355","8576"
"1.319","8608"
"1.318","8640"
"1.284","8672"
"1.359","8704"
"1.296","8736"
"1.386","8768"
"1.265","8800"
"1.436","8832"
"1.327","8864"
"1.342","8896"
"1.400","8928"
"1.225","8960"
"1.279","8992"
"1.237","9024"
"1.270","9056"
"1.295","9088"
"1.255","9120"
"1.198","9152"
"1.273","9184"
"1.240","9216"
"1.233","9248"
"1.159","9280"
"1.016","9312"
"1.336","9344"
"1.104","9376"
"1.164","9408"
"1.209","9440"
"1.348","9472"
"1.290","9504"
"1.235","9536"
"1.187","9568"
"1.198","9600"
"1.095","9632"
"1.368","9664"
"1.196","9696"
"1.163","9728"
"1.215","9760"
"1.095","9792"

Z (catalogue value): 0.17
